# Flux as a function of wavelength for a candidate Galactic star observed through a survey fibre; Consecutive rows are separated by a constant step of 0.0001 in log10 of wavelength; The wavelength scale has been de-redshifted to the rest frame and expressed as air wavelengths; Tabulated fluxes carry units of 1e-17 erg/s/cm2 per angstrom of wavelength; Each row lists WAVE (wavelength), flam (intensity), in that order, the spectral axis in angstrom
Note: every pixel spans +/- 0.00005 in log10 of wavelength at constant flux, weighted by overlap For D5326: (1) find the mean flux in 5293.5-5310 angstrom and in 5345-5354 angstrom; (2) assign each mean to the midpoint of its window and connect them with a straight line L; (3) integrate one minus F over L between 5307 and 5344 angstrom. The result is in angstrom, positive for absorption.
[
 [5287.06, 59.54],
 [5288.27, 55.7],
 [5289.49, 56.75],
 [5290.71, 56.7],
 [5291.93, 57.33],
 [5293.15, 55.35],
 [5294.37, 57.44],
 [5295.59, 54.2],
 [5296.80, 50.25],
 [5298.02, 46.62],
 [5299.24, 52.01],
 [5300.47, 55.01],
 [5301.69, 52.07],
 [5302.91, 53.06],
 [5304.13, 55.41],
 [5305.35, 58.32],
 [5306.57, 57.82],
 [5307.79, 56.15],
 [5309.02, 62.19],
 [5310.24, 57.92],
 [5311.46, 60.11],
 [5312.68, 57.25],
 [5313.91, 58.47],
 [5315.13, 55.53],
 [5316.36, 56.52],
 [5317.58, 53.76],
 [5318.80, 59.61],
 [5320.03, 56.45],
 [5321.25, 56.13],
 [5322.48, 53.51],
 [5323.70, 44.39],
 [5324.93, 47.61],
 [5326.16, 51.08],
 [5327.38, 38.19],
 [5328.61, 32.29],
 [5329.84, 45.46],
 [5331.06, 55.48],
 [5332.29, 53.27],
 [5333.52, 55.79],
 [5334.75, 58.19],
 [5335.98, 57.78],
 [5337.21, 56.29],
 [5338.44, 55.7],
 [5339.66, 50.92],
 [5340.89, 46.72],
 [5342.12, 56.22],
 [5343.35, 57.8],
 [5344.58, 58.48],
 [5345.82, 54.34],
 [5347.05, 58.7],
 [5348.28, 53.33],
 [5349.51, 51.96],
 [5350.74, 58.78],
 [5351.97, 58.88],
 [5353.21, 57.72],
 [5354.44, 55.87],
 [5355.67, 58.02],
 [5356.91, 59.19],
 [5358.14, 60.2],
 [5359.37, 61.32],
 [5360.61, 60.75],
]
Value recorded 1.3 angstrom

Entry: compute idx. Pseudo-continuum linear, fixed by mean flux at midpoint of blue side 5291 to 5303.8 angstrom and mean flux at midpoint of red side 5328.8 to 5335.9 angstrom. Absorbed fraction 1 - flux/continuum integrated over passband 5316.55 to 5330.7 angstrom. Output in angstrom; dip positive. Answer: 1.0 angstrom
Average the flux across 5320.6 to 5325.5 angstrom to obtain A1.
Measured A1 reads 50.5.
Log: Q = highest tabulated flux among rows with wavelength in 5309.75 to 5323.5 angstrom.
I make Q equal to 60.11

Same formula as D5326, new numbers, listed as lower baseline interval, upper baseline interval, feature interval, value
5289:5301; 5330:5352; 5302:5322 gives -0.94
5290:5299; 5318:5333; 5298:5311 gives -0.77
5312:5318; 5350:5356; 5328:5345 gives 1.29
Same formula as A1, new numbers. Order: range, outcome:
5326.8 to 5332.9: 45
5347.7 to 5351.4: 54.8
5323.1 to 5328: 45.3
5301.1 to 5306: 54.8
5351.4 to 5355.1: 57.5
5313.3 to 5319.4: 56.8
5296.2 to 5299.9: 49.6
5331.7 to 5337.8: 56.2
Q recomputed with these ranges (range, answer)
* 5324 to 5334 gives 55.79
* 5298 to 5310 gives 62.19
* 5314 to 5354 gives 59.61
